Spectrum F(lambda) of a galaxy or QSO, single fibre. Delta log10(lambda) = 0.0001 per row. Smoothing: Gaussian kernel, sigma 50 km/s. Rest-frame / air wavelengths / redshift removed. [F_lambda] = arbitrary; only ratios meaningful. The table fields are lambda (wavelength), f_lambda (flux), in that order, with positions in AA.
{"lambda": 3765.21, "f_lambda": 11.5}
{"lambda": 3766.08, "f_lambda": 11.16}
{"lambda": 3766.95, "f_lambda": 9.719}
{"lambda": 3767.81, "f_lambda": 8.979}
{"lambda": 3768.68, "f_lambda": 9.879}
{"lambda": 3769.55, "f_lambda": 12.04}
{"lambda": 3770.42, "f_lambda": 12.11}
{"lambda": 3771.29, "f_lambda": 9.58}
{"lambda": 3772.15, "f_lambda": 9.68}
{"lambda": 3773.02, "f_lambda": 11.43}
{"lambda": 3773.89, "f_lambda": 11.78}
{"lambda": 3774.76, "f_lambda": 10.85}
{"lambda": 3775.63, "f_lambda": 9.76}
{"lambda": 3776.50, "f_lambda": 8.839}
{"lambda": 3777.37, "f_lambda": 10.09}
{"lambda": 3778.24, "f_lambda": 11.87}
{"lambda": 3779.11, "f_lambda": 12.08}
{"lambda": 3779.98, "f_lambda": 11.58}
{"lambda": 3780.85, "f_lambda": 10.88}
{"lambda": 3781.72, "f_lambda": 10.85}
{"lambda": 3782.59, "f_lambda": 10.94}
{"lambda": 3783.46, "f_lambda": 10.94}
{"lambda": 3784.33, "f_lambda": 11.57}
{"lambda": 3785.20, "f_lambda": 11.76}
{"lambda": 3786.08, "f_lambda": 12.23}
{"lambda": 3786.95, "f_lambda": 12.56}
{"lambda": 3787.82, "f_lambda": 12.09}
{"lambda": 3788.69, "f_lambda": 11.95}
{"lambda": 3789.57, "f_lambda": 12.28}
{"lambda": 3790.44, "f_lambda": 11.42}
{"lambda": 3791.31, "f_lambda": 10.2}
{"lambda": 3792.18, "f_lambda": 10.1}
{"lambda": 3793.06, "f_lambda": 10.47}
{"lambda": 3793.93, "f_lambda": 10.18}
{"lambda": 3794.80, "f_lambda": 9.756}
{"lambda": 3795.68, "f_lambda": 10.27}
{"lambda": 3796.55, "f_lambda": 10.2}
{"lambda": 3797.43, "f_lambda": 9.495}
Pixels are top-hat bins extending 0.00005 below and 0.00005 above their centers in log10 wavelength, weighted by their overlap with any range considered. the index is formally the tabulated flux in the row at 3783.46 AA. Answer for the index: 10.94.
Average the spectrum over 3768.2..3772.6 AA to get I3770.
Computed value 10.6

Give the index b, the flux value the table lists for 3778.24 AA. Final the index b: 11.87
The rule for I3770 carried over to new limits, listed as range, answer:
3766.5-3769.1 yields 9.54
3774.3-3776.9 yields 9.84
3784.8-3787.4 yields 12.2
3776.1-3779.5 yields 10.7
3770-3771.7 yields 10.8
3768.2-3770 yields 10.9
